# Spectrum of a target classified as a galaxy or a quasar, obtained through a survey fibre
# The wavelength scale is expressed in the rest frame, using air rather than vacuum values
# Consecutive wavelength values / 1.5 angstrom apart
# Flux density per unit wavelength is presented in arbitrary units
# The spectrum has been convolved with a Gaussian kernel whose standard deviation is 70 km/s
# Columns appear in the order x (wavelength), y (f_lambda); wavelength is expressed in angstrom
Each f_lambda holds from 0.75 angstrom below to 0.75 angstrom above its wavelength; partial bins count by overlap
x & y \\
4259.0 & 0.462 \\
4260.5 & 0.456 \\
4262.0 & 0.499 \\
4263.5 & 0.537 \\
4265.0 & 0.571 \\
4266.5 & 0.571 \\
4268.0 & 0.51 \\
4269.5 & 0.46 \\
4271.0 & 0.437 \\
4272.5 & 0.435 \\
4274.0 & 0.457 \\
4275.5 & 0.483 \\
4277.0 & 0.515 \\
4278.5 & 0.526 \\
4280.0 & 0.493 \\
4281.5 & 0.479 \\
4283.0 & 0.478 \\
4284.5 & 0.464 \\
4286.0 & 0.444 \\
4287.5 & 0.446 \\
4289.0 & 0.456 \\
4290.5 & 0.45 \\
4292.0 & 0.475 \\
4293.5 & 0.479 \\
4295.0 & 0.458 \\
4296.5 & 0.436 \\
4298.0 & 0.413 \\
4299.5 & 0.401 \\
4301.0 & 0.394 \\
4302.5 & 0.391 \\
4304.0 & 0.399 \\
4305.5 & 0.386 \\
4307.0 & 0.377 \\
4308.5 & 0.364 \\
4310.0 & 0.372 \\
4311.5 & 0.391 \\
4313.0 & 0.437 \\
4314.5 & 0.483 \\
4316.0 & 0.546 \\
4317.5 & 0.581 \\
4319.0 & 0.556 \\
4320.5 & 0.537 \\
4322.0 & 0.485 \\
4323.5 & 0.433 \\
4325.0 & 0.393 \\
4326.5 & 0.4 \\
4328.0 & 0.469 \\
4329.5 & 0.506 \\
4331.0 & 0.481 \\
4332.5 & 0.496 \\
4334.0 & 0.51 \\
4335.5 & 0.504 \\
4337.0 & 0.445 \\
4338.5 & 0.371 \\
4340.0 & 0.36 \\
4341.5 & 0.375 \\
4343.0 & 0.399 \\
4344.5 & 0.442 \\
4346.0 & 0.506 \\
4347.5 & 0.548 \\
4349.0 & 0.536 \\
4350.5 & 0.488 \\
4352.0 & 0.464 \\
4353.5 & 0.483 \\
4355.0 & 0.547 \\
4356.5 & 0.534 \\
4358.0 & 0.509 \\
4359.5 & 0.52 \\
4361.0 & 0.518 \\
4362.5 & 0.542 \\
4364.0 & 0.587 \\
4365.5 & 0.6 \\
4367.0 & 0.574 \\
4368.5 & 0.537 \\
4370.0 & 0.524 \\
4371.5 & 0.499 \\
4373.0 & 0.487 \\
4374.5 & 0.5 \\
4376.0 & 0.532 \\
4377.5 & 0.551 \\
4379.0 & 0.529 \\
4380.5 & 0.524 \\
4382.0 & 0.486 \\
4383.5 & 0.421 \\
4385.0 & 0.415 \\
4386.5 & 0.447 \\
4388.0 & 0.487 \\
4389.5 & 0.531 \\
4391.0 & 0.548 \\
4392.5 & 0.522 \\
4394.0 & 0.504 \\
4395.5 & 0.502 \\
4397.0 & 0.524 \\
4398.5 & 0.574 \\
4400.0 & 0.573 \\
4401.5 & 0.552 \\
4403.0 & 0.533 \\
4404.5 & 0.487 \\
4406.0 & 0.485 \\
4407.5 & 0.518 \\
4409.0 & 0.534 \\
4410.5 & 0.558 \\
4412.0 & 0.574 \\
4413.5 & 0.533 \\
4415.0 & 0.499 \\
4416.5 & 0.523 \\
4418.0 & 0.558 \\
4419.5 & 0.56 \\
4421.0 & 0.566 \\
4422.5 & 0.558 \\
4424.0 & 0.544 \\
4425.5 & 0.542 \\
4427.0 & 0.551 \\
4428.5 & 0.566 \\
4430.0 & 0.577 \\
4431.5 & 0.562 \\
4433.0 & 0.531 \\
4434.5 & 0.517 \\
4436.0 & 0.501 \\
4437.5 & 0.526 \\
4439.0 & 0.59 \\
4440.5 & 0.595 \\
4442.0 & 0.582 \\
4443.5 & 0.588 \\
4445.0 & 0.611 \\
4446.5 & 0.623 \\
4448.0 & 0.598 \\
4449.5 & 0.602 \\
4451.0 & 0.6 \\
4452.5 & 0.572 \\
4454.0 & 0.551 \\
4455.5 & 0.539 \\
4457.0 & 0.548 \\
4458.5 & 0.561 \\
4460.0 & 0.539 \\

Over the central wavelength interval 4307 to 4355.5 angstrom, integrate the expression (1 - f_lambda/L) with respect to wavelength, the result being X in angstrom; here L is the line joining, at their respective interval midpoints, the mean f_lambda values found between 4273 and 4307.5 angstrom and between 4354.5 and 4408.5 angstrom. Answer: 1.66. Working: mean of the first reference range 0.448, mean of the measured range 0.464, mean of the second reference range 0.52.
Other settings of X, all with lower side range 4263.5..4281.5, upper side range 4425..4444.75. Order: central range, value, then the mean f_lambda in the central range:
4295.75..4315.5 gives 4.04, 0.405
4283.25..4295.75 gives 1.09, 0.46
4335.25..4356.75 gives 2.47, 0.464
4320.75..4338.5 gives 1.88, 0.464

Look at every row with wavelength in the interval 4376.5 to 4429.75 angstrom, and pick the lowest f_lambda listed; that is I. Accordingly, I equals 0.415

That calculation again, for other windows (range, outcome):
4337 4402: 0.36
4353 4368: 0.483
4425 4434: 0.531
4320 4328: 0.393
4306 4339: 0.364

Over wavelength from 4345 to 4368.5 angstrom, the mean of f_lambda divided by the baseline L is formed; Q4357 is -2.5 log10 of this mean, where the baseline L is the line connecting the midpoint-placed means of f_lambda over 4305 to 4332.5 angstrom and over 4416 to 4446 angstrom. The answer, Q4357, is -0.08 mag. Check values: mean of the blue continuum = 0.457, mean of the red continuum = 0.558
